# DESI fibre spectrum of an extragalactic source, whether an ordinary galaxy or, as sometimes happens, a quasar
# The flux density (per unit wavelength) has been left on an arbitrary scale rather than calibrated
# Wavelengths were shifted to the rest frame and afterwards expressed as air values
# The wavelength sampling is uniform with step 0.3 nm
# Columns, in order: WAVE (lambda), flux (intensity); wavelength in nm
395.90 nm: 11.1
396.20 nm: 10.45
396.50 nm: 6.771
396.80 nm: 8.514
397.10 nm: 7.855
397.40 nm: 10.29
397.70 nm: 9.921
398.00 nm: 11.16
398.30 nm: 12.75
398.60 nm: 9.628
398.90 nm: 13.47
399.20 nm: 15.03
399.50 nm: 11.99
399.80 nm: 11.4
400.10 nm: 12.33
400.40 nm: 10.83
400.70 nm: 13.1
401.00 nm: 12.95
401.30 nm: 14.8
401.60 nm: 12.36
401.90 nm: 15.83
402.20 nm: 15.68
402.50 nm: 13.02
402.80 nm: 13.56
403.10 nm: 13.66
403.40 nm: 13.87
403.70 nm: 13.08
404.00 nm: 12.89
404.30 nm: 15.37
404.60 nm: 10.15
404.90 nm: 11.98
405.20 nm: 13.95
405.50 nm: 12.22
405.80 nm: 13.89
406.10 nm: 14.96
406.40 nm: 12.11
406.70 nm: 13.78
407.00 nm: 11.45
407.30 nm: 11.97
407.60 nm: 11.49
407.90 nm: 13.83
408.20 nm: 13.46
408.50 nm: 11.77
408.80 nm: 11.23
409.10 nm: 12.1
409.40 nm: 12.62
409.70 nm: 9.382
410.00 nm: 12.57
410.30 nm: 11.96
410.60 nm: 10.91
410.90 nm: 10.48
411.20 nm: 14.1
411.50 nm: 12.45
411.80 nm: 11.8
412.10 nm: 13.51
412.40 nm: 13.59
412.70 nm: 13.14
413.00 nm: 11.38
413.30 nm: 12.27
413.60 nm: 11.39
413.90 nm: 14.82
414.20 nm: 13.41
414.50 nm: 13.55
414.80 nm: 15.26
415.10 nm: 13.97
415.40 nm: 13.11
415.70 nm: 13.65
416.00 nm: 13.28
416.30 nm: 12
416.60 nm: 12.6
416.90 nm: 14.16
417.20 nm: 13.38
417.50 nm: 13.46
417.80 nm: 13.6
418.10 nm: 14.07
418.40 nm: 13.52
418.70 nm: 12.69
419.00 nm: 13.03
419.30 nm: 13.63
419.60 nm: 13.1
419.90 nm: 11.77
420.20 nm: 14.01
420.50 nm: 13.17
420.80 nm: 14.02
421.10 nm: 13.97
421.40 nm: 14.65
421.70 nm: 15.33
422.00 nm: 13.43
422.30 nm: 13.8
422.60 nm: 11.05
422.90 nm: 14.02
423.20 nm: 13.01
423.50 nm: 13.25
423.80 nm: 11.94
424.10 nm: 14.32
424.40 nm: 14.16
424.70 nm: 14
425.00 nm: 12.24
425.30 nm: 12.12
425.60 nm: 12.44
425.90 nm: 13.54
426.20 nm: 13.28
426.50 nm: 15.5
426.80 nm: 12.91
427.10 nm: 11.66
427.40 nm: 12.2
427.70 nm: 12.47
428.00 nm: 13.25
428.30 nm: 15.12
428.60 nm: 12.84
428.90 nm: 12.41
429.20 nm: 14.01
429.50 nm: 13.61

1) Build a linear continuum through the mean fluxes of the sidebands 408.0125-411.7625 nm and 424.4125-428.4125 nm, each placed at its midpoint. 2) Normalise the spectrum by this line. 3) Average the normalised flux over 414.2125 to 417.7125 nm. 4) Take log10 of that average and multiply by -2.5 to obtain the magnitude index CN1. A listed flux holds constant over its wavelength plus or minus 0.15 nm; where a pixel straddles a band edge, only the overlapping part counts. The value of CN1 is -0.09 mag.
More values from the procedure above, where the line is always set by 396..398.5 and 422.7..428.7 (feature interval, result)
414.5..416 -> -0.16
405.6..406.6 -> -0.25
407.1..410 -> -0.08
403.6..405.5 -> -0.21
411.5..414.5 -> -0.10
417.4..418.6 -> -0.11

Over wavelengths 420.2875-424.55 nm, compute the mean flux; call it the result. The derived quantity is 13.6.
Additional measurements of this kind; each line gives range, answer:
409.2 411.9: 11.8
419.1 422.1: 13.7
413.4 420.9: 13.4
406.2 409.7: 12.3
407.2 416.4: 12.6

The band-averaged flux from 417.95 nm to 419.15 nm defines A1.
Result 13.3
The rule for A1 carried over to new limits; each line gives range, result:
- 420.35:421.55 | 14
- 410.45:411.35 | 11.8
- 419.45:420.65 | 13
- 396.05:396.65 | 8.61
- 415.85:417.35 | 13.1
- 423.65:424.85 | 13.6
